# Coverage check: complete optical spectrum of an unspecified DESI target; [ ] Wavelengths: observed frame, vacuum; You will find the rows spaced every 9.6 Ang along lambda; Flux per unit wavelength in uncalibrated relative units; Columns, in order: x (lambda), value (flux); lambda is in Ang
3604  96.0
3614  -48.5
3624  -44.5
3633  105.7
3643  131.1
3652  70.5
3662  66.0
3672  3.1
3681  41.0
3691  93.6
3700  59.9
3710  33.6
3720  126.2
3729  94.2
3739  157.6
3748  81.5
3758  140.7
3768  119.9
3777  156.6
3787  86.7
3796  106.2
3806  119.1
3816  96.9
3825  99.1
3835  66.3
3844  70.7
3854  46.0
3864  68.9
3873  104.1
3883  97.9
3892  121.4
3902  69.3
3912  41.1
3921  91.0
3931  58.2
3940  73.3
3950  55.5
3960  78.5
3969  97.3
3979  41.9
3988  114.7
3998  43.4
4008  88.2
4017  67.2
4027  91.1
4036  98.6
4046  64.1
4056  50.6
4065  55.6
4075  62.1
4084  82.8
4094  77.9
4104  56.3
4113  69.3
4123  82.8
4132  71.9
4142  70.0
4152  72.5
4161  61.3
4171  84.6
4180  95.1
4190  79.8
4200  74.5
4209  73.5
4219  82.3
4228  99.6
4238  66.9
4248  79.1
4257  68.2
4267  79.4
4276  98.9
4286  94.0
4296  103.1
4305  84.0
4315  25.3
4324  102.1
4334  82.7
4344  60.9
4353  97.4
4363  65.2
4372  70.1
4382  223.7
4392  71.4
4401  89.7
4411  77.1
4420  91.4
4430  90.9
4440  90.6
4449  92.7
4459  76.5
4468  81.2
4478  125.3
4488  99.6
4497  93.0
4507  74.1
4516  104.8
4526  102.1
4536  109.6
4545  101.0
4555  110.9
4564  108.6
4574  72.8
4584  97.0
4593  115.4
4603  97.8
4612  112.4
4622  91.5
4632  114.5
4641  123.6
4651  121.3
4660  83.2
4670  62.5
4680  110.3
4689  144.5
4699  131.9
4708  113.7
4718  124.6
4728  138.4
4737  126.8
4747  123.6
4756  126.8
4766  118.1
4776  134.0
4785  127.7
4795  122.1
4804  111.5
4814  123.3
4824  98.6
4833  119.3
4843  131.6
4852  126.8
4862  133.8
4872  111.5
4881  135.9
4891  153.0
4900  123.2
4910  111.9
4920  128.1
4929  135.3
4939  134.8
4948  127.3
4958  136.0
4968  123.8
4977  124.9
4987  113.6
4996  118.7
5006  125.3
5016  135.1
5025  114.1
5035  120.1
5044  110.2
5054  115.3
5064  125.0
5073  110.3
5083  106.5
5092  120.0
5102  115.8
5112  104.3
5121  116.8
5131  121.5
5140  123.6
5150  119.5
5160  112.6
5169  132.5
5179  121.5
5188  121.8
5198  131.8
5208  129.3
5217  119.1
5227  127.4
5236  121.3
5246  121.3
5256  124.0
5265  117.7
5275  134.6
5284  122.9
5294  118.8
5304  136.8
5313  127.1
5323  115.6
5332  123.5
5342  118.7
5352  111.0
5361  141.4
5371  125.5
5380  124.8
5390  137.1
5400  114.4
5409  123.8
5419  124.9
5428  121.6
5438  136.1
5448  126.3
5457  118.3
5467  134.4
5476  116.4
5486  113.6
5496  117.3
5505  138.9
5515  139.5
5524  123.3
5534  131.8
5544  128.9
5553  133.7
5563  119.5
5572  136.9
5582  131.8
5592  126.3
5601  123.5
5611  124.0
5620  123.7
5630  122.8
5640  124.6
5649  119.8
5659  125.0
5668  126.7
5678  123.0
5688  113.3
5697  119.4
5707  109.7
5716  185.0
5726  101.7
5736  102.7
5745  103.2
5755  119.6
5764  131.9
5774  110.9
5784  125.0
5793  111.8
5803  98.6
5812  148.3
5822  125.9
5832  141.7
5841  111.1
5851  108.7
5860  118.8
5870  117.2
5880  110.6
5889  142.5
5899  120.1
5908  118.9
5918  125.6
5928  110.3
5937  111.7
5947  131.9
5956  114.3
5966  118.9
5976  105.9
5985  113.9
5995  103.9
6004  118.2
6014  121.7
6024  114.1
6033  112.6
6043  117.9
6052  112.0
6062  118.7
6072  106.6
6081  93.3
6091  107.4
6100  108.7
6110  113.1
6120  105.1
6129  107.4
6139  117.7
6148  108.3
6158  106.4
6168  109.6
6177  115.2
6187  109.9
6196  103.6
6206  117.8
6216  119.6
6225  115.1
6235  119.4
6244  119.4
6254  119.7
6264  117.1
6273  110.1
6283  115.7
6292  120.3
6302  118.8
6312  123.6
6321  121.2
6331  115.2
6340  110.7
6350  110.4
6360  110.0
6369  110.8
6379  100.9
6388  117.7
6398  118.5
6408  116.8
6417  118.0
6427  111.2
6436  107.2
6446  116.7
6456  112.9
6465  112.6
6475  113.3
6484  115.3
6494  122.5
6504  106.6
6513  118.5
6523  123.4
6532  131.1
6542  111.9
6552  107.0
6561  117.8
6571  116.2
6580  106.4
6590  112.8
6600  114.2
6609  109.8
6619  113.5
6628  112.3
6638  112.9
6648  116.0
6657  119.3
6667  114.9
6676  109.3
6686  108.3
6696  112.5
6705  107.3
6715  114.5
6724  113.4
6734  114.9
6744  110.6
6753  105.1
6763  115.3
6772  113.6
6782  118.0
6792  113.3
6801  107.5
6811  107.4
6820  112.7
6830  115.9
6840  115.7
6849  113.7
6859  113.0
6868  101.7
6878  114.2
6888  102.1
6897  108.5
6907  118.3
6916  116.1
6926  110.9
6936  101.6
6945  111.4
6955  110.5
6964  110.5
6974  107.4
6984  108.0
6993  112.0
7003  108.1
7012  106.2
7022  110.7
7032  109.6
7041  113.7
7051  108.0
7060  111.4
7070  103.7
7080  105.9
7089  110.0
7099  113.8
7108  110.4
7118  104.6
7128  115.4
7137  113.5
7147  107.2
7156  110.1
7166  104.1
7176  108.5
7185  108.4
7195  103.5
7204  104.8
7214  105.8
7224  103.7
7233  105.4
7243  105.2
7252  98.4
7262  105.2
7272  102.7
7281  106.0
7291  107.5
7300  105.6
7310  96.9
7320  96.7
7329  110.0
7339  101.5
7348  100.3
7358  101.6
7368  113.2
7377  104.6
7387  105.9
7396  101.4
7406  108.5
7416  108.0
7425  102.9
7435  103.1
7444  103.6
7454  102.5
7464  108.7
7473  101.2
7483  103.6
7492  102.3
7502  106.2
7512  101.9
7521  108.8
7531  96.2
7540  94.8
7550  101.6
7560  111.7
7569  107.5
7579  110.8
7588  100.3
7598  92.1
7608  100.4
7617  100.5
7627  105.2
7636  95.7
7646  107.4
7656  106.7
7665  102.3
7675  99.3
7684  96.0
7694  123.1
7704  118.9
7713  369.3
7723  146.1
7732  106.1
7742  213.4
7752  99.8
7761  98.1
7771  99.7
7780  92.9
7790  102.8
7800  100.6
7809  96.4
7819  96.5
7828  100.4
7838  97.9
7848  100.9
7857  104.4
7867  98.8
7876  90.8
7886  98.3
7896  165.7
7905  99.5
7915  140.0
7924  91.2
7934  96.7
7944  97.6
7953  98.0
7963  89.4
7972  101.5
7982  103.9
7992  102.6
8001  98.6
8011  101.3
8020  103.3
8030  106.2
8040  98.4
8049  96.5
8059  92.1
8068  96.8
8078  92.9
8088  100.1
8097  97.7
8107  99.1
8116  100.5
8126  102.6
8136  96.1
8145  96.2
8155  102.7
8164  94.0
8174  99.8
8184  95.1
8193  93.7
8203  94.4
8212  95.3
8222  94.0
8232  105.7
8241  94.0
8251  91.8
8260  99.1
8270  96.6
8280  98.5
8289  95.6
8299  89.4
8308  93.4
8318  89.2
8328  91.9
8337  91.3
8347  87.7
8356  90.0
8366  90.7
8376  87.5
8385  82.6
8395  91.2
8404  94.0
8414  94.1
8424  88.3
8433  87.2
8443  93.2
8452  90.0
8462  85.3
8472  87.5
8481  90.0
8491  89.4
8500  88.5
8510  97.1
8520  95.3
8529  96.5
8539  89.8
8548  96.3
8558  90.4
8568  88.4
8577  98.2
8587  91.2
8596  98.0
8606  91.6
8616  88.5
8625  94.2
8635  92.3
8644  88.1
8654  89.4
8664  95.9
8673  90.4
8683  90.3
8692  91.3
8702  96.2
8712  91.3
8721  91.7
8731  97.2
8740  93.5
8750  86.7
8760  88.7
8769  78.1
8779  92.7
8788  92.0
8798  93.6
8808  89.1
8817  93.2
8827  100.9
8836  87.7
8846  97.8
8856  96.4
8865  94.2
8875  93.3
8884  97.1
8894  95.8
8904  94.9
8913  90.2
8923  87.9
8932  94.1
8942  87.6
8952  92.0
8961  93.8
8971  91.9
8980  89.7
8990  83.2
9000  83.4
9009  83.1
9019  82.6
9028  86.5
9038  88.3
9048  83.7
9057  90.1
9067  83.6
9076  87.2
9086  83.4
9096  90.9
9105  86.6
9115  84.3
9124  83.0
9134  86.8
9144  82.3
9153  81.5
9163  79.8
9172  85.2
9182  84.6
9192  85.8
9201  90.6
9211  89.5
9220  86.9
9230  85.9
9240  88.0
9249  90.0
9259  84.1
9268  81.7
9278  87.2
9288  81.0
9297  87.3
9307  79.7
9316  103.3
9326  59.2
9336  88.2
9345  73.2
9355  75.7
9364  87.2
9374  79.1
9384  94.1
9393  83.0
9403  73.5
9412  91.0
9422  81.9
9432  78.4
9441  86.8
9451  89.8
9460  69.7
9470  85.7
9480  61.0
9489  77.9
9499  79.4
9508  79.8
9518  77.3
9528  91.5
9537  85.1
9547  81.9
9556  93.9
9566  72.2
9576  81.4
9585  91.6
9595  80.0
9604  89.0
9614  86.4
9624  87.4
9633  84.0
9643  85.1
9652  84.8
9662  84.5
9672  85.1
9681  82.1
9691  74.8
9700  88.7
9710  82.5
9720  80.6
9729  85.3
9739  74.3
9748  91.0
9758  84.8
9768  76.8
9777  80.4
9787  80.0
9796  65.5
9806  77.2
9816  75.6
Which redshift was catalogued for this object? 0.175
